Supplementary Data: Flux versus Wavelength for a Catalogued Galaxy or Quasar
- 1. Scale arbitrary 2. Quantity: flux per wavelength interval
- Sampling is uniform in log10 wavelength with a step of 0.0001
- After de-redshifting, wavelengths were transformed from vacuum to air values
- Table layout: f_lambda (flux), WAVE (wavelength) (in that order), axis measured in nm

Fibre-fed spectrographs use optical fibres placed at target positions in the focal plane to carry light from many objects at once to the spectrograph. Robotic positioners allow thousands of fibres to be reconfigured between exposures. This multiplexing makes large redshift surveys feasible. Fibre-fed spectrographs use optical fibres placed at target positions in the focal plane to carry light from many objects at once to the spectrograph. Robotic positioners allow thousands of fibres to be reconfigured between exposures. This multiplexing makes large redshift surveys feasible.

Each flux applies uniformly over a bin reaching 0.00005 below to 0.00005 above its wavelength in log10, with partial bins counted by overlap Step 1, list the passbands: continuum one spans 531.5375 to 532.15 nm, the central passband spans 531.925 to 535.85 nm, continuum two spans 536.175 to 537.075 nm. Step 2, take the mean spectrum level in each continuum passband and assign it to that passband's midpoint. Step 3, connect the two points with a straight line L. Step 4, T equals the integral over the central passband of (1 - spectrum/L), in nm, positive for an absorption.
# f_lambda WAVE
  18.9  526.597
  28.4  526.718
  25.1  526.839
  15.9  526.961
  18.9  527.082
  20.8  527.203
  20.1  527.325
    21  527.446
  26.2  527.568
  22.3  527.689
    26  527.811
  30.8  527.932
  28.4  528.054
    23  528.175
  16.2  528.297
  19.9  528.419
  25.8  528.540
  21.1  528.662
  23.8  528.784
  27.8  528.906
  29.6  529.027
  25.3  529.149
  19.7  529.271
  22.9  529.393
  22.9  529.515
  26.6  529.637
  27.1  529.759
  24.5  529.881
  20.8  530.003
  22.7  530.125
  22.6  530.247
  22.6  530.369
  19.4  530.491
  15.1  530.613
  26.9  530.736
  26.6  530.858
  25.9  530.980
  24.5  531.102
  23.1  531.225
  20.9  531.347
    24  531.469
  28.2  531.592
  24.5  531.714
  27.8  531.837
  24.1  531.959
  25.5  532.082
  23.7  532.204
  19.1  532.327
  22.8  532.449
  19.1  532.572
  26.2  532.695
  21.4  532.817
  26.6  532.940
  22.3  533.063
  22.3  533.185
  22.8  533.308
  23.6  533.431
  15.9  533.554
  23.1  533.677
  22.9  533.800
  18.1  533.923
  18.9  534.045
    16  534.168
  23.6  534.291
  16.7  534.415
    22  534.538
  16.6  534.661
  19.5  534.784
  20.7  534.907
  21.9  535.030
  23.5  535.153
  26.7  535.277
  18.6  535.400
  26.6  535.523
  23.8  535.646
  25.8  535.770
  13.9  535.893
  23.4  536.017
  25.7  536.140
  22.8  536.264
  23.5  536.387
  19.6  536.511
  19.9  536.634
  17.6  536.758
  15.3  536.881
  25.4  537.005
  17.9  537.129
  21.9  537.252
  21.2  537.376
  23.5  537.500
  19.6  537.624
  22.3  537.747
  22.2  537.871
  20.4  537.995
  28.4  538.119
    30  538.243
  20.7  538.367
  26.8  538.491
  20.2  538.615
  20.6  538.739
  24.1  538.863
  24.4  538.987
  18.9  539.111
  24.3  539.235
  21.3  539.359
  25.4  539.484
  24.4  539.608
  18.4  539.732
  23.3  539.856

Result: 0.30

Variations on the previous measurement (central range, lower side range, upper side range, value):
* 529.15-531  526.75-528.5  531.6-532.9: 0.01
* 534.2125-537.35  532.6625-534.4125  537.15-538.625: 0.14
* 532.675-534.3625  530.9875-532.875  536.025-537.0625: 0.10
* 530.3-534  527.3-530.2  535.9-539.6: 0.06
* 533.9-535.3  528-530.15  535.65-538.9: 0.15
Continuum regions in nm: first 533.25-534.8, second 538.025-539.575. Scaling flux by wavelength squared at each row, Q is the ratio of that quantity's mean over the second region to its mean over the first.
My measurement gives 1.21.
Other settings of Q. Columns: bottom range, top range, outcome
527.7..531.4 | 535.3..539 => 0.96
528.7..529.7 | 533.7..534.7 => 0.81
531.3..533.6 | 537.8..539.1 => 1.04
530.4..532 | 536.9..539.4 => 0.97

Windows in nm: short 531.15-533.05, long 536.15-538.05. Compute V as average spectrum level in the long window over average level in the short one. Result 0.88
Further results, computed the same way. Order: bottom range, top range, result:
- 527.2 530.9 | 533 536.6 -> 0.91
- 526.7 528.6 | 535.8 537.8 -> 0.91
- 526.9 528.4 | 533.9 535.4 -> 0.91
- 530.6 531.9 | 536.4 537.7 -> 0.83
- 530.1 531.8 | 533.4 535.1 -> 0.85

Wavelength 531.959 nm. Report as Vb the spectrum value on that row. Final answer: 24.1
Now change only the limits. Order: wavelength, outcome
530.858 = 26.6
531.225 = 23.1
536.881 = 15.3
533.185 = 22.3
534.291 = 23.6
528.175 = 23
